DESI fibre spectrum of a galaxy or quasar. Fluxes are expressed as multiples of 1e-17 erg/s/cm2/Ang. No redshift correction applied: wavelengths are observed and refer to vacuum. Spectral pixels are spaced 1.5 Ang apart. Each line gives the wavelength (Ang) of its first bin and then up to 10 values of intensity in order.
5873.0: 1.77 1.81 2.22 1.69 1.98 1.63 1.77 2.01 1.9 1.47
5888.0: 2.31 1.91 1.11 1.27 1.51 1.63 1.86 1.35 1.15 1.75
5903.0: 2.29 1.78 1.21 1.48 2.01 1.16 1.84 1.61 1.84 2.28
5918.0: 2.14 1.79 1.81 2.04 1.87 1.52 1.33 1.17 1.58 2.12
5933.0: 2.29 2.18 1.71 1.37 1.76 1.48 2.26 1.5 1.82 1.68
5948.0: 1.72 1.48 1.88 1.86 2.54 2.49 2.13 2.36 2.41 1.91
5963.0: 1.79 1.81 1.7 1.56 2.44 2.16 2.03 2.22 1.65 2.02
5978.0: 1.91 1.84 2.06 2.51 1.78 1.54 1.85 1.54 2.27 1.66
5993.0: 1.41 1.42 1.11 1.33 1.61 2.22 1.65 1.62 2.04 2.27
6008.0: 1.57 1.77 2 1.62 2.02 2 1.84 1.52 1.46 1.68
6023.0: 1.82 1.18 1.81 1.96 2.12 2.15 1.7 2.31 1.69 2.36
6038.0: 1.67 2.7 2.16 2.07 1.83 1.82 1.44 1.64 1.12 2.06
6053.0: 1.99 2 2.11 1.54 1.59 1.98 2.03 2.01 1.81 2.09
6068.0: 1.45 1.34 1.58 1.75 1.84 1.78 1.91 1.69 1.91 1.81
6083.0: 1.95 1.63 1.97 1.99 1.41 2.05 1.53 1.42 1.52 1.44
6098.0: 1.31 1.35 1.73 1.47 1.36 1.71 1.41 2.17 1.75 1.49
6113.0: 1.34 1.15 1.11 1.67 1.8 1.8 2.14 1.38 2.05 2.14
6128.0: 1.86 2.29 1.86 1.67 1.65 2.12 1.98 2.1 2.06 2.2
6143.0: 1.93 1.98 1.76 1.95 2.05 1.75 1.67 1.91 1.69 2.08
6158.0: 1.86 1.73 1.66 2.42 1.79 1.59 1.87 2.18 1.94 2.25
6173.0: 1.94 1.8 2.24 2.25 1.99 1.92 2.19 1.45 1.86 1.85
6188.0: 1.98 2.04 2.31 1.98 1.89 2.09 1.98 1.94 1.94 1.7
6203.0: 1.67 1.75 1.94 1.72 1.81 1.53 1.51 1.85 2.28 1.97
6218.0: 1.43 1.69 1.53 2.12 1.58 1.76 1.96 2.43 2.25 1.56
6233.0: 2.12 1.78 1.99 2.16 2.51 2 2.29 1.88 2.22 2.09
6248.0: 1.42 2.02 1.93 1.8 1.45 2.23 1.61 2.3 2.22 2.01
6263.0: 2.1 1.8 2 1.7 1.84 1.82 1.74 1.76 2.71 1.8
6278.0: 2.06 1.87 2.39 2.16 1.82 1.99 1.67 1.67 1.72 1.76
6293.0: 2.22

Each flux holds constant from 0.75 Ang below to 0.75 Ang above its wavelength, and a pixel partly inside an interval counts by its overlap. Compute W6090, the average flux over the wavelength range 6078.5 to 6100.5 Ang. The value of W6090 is 1.67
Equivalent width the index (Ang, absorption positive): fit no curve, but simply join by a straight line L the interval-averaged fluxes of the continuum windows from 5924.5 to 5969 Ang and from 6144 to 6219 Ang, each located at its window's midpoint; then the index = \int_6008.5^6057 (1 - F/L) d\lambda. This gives 0.2 Ang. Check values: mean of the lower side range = 1.85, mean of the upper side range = 1.9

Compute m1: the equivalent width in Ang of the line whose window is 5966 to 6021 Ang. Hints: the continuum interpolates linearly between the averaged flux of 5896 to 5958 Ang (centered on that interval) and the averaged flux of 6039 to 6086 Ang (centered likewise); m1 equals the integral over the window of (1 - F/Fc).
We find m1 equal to -0.4 Ang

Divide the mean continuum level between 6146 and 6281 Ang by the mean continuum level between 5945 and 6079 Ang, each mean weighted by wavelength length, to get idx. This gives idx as 1.04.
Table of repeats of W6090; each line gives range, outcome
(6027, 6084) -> 1.87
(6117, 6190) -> 1.93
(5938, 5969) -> 1.92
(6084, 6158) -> 1.75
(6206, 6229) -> 1.81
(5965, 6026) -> 1.8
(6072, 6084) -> 1.83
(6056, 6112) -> 1.7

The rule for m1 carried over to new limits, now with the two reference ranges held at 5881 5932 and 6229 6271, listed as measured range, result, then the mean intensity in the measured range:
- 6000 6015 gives -0.8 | 1.87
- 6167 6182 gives -1.1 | 2.05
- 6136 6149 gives -0.8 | 2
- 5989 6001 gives 1.1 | 1.61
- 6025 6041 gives -2.1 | 2.04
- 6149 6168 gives 0.5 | 1.85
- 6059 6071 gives 0.2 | 1.79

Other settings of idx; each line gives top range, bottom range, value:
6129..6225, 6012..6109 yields 1.07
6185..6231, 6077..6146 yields 1.08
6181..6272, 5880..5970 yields 1.07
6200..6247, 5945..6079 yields 1.03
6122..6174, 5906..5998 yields 1.05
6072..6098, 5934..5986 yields 0.90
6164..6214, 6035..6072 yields 1.03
